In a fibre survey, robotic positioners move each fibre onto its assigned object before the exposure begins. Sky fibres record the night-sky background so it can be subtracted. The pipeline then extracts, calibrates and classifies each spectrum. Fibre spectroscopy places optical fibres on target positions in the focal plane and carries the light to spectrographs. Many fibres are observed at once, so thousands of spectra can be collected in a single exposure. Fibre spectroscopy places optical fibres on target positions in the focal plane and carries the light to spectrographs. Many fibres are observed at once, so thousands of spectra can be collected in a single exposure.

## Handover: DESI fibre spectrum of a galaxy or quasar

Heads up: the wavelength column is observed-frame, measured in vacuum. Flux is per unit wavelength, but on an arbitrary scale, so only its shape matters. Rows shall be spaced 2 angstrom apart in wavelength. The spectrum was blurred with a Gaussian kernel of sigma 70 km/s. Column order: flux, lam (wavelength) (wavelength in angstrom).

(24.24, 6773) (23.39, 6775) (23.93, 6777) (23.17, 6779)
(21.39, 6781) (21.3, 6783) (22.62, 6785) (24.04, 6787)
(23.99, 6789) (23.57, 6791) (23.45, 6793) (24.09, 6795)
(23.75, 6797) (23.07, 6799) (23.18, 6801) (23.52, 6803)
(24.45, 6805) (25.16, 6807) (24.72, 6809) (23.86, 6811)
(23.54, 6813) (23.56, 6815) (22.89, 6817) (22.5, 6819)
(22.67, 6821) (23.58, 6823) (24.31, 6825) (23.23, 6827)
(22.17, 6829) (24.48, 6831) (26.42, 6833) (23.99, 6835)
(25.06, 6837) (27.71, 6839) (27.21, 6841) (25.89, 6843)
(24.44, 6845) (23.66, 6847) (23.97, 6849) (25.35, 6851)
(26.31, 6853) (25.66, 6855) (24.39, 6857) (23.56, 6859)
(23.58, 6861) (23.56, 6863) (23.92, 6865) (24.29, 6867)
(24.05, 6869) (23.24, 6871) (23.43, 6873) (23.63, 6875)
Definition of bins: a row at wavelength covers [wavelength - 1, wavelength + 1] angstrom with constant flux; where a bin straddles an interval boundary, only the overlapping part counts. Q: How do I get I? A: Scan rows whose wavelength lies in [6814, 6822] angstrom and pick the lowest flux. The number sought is 22.5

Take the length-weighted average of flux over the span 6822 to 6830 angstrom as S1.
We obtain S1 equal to 23.3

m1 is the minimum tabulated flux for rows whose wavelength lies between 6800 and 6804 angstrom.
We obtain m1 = 23.18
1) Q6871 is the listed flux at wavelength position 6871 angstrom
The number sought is 23.24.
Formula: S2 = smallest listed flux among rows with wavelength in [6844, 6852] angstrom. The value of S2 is 23.66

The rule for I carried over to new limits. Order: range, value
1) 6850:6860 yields 23.56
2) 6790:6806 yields 23.07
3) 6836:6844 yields 25.06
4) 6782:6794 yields 21.3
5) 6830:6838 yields 23.99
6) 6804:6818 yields 22.89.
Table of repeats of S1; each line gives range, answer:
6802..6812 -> 24.3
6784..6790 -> 23.5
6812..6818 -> 23.3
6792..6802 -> 23.5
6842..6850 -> 24.5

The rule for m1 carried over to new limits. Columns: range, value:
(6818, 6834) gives 22.17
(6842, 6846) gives 24.44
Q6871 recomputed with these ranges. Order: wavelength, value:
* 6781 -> 21.39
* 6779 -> 23.17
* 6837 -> 25.06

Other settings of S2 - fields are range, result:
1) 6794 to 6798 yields 23.75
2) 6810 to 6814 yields 23.54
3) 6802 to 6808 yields 23.52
